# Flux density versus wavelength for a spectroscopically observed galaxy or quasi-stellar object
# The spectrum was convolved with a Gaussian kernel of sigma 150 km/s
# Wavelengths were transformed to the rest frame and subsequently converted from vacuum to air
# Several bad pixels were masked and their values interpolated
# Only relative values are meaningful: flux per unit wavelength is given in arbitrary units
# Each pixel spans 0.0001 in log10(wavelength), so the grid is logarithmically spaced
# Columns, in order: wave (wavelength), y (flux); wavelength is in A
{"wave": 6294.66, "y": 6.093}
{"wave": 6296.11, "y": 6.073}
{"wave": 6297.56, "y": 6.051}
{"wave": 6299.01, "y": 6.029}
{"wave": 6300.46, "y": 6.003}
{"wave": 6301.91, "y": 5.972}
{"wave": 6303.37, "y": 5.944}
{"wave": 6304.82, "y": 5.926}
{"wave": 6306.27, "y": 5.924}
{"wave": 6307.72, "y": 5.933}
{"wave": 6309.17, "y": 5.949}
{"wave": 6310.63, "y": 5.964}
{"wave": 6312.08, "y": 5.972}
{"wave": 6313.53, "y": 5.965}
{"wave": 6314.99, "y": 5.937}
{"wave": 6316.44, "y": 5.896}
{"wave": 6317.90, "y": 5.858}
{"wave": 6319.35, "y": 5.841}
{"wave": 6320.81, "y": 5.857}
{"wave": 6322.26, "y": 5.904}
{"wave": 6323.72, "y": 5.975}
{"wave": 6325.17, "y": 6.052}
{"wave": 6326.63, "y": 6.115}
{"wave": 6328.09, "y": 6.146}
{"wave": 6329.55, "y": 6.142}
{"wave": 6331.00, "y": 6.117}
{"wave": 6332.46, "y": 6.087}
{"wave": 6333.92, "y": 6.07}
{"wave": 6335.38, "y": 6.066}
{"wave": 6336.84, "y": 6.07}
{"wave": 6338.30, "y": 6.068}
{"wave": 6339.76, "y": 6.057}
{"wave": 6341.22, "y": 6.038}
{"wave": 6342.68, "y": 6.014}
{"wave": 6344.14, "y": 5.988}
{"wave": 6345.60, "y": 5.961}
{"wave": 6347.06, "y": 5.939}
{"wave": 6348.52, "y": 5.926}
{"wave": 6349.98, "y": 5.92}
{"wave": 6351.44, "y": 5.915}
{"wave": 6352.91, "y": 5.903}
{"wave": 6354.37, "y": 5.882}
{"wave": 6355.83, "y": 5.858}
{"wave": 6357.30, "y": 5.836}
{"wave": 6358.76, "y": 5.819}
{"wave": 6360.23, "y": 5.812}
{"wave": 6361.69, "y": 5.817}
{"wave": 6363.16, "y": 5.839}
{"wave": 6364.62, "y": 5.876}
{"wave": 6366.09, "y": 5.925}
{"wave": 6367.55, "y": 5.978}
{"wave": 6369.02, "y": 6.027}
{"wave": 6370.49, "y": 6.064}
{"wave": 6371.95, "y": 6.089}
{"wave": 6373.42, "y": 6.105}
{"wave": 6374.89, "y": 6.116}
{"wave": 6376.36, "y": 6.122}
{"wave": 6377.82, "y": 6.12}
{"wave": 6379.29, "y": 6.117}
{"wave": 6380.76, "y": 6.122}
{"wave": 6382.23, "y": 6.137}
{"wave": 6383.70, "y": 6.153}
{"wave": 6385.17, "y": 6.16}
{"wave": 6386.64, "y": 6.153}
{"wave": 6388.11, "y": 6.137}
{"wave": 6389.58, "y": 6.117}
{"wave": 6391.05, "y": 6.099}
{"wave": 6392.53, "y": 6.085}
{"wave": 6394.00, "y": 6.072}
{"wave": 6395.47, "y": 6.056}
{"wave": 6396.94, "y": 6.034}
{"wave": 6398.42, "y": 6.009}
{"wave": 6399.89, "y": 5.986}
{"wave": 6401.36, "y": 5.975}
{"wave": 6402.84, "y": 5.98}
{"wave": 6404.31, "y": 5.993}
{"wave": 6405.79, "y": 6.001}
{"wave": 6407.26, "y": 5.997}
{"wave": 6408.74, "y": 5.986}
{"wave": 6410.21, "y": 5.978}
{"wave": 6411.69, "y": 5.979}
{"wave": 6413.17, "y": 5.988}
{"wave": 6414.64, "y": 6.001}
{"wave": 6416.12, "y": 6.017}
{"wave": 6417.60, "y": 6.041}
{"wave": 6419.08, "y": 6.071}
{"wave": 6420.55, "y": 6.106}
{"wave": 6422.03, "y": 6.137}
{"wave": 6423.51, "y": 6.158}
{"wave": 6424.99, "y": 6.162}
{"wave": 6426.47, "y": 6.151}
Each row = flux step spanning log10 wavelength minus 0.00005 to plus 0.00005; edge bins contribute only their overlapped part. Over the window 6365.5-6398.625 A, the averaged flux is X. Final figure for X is 6.09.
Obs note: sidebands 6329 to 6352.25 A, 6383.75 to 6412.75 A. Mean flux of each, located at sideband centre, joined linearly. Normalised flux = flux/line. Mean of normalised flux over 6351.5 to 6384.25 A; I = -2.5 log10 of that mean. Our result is 0.01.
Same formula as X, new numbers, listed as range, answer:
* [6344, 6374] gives 5.93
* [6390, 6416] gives 6.01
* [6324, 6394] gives 6.02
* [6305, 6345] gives 6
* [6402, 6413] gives 5.98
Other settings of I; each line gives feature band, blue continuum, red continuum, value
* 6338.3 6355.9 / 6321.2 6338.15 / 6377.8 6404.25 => 0.02 mag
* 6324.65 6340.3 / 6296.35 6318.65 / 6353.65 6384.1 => -0.02 mag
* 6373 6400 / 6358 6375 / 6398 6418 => -0.02 mag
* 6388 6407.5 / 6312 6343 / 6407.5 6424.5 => 0.00 mag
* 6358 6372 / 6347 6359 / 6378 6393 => 0.01 mag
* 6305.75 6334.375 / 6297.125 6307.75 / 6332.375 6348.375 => 0.00 mag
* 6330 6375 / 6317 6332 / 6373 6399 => 0.01 mag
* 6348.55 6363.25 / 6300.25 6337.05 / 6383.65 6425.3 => 0.03 mag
